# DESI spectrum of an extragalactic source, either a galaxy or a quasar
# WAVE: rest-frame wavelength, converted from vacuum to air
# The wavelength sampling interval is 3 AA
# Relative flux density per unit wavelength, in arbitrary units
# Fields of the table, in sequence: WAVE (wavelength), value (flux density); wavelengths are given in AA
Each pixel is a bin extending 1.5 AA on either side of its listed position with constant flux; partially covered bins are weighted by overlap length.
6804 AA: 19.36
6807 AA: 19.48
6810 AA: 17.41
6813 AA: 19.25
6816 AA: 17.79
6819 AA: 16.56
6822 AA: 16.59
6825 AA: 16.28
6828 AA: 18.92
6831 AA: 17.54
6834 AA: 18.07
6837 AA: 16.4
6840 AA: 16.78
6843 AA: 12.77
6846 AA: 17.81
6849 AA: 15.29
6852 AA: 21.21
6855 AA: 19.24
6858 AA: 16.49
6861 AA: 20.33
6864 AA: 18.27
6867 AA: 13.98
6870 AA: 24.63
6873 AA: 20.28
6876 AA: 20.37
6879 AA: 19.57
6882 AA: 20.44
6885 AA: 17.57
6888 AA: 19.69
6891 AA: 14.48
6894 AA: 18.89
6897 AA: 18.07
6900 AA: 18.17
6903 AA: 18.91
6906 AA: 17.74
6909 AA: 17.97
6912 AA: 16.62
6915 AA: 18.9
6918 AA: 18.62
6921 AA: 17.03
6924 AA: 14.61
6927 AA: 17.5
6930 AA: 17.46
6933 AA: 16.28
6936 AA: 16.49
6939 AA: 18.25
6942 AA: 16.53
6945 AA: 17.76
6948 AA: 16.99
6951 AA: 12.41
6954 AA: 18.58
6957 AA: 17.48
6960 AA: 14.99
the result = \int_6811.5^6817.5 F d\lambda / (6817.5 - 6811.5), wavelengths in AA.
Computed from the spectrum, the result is 18.5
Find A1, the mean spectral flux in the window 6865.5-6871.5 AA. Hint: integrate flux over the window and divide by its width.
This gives 19.3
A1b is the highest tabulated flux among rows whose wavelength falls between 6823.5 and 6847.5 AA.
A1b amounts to 18.92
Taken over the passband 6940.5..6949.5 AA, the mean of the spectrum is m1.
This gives 17.1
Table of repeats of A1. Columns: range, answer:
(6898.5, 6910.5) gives 18.2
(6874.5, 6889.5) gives 19.5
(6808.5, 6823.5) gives 17.5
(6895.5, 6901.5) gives 18.1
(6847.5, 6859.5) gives 18.1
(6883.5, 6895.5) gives 17.7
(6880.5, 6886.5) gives 19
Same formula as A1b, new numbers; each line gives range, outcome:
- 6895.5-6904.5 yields 18.91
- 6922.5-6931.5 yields 17.5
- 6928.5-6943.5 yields 18.25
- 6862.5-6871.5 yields 24.63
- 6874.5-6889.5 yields 20.44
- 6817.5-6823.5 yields 16.59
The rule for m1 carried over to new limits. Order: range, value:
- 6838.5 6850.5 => 15.7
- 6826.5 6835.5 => 18.2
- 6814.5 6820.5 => 17.2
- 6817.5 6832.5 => 17.2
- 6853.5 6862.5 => 18.7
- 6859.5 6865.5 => 19.3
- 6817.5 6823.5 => 16.6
